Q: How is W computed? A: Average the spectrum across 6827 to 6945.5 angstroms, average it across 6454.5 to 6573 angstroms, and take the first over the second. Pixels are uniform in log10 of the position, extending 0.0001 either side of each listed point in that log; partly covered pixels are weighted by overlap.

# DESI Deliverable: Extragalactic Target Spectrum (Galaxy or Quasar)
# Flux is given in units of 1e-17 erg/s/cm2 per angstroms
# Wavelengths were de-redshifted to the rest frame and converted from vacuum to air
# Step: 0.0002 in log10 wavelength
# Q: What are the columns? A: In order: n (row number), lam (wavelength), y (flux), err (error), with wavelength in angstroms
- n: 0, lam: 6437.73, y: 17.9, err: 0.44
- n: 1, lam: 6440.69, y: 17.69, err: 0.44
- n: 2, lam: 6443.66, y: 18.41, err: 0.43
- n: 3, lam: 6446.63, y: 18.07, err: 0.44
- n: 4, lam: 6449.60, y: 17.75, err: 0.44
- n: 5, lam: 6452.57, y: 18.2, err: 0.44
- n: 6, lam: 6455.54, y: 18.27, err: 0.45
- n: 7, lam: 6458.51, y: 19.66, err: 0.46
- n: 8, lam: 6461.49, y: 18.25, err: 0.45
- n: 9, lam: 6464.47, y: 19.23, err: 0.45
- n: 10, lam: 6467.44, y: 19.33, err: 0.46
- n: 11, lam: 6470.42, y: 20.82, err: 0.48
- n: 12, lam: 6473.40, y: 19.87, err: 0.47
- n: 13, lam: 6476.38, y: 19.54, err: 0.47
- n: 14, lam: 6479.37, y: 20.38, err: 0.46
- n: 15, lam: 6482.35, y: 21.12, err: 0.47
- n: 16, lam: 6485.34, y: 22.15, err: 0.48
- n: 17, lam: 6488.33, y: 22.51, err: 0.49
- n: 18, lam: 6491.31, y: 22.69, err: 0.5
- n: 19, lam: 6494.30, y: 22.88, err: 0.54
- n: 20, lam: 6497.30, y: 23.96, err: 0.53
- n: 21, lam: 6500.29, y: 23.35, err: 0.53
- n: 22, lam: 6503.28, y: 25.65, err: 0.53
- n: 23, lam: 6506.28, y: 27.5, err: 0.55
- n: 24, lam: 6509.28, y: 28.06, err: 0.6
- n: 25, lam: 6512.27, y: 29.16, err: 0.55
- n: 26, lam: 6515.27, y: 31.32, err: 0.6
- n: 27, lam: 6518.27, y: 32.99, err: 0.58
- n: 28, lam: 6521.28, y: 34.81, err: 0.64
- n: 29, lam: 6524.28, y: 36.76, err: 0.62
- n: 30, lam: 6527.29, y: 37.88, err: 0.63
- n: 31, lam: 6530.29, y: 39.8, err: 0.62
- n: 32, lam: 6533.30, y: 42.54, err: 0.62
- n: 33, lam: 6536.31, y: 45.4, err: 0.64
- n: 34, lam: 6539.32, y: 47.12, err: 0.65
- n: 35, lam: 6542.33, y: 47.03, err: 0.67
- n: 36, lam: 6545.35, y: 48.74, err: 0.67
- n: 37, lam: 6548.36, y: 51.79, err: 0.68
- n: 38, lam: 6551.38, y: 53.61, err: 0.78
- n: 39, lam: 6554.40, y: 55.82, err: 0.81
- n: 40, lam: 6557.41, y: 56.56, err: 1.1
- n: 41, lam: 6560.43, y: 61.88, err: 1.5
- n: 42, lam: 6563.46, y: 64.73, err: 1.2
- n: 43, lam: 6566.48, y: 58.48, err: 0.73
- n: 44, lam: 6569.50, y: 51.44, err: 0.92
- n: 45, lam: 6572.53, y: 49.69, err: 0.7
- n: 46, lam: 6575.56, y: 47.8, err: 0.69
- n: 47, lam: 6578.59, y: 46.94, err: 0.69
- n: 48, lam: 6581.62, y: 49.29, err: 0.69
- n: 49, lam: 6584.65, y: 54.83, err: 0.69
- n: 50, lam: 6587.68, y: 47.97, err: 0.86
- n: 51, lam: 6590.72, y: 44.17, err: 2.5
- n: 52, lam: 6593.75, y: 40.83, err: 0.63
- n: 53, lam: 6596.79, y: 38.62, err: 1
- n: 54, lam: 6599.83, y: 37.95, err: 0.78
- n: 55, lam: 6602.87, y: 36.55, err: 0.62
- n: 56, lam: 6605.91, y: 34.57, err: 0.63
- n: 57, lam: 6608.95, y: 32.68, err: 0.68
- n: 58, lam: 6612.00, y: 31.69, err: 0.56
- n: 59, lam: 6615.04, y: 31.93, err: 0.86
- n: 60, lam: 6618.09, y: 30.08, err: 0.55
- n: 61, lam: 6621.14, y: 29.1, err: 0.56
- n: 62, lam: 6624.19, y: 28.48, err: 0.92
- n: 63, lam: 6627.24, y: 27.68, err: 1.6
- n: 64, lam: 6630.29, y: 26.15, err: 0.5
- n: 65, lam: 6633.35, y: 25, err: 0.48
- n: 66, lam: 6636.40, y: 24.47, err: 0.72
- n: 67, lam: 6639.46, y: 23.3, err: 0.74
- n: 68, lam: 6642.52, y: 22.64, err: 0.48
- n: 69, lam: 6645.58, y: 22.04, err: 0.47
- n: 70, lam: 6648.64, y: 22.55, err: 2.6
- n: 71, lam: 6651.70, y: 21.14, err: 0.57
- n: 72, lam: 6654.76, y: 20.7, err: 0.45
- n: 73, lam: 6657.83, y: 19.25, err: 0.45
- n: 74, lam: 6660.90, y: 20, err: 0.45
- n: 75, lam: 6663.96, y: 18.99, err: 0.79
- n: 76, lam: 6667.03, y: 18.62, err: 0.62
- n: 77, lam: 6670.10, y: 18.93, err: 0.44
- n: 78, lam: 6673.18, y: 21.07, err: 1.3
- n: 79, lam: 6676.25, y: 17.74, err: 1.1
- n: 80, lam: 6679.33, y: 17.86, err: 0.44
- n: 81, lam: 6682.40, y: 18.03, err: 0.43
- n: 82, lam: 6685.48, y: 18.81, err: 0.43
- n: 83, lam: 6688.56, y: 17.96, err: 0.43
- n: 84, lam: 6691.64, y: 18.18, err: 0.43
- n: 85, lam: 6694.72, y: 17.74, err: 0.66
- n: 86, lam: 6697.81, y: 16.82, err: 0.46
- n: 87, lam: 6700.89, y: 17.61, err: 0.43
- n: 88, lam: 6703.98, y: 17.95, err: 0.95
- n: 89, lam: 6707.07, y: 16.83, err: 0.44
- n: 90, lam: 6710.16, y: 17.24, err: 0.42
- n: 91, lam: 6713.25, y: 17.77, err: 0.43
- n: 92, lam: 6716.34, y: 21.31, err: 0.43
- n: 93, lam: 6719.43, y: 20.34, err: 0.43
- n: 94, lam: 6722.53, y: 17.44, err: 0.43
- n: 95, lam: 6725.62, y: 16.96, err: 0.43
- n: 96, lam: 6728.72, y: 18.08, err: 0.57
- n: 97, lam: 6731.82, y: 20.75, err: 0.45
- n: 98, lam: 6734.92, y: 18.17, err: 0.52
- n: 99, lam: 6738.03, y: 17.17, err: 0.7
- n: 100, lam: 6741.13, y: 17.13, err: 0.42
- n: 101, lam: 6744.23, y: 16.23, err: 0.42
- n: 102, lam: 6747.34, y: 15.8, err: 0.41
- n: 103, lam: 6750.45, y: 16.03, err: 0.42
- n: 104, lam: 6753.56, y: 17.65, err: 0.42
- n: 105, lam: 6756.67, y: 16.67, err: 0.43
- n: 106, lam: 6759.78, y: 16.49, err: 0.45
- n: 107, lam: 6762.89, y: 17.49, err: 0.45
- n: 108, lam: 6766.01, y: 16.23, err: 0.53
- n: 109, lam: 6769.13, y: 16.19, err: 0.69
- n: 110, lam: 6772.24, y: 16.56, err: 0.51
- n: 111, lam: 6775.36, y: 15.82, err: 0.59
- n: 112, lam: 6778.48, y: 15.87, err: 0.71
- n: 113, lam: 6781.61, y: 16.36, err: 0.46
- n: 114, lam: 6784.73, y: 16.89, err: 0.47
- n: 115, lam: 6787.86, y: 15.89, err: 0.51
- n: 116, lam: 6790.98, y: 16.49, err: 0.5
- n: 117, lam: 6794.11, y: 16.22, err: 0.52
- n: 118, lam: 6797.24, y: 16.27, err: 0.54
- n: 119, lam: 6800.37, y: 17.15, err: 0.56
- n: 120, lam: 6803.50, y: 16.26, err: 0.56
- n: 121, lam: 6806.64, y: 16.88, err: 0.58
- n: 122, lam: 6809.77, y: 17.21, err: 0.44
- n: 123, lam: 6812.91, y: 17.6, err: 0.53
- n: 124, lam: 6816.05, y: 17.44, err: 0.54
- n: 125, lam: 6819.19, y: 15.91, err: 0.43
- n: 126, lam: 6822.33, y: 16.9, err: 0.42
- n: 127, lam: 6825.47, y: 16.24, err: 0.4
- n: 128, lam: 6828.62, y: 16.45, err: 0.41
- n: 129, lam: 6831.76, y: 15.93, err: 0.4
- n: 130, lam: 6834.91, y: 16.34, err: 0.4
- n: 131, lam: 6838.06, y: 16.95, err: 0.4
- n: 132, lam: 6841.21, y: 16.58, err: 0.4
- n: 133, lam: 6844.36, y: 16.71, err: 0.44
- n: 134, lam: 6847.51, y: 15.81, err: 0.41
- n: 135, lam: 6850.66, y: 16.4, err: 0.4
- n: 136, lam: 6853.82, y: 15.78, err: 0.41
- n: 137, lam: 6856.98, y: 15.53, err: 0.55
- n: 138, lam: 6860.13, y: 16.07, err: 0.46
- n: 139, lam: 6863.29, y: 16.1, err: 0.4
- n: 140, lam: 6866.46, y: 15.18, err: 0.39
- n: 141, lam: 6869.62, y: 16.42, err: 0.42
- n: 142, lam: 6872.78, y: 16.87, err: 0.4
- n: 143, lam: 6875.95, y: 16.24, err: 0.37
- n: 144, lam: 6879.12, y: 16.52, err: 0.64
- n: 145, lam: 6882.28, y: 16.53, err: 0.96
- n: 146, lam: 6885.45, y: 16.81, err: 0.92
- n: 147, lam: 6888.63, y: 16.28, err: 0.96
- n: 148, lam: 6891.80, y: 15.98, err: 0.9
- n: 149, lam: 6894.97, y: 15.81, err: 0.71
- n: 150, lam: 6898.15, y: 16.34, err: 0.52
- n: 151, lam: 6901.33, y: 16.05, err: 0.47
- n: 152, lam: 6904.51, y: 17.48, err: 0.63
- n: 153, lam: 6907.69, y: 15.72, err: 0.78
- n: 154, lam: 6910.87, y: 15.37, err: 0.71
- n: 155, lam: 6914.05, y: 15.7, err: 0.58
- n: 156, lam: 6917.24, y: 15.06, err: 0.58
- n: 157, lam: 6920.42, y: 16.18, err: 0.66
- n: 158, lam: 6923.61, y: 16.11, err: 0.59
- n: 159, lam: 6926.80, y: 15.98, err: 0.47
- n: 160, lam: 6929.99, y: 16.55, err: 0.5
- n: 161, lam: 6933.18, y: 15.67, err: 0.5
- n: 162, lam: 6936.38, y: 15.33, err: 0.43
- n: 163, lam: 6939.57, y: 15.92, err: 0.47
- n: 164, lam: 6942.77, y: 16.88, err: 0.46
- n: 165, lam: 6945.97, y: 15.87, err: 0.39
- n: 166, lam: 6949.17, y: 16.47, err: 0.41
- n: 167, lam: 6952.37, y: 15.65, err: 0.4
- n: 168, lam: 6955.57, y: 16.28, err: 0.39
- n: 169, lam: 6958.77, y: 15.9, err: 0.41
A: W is 0.5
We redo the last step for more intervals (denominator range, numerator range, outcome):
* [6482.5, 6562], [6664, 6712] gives 0.49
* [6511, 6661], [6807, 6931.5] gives 0.42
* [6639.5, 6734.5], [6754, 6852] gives 0.87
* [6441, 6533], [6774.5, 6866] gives 0.67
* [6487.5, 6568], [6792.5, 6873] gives 0.41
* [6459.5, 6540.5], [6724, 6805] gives 0.60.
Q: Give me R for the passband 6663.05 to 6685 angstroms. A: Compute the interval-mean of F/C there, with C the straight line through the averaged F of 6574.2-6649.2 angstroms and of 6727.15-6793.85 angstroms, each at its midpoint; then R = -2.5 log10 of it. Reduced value 0.40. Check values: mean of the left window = 34.4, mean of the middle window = 18.7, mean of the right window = 16.8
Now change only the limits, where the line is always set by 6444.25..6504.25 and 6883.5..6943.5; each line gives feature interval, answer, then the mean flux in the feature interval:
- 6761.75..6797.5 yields 0.07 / 16.3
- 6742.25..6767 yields 0.07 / 16.6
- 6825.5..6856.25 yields 0.03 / 16.3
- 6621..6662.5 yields -0.24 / 23.6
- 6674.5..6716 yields 0.03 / 17.9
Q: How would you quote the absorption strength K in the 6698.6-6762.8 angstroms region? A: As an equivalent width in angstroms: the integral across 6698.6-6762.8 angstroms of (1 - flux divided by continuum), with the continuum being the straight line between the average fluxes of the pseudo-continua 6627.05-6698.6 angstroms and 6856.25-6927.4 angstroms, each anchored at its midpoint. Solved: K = 5.3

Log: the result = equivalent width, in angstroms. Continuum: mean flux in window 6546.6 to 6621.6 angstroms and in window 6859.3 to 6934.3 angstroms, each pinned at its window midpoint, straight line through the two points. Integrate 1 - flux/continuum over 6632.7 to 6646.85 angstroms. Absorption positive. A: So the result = 5.97 angstroms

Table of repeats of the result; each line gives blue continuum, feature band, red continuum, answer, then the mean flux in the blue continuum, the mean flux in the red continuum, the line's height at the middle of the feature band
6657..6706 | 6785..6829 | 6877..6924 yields 1.20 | 18.4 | 16.1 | 17.1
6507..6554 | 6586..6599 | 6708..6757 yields -3.53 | 40.6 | 17.8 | 33.6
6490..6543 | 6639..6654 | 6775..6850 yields 2.12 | 33.1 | 16.5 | 25.8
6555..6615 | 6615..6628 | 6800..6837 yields 3.89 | 46.4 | 16.7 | 41.8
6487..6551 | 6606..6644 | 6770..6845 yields 0.16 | 34.8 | 16.5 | 28.1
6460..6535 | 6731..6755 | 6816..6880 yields 2.61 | 26.6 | 16.3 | 19.4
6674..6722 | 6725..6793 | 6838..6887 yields 2.41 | 18.2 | 16.3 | 17.5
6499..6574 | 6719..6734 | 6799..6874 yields 4.41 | 43.4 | 16.4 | 26.3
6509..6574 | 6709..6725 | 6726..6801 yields 2.91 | 46.1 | 16.8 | 22.9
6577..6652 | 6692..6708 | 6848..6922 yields 5.99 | 33.4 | 16.1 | 27.9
